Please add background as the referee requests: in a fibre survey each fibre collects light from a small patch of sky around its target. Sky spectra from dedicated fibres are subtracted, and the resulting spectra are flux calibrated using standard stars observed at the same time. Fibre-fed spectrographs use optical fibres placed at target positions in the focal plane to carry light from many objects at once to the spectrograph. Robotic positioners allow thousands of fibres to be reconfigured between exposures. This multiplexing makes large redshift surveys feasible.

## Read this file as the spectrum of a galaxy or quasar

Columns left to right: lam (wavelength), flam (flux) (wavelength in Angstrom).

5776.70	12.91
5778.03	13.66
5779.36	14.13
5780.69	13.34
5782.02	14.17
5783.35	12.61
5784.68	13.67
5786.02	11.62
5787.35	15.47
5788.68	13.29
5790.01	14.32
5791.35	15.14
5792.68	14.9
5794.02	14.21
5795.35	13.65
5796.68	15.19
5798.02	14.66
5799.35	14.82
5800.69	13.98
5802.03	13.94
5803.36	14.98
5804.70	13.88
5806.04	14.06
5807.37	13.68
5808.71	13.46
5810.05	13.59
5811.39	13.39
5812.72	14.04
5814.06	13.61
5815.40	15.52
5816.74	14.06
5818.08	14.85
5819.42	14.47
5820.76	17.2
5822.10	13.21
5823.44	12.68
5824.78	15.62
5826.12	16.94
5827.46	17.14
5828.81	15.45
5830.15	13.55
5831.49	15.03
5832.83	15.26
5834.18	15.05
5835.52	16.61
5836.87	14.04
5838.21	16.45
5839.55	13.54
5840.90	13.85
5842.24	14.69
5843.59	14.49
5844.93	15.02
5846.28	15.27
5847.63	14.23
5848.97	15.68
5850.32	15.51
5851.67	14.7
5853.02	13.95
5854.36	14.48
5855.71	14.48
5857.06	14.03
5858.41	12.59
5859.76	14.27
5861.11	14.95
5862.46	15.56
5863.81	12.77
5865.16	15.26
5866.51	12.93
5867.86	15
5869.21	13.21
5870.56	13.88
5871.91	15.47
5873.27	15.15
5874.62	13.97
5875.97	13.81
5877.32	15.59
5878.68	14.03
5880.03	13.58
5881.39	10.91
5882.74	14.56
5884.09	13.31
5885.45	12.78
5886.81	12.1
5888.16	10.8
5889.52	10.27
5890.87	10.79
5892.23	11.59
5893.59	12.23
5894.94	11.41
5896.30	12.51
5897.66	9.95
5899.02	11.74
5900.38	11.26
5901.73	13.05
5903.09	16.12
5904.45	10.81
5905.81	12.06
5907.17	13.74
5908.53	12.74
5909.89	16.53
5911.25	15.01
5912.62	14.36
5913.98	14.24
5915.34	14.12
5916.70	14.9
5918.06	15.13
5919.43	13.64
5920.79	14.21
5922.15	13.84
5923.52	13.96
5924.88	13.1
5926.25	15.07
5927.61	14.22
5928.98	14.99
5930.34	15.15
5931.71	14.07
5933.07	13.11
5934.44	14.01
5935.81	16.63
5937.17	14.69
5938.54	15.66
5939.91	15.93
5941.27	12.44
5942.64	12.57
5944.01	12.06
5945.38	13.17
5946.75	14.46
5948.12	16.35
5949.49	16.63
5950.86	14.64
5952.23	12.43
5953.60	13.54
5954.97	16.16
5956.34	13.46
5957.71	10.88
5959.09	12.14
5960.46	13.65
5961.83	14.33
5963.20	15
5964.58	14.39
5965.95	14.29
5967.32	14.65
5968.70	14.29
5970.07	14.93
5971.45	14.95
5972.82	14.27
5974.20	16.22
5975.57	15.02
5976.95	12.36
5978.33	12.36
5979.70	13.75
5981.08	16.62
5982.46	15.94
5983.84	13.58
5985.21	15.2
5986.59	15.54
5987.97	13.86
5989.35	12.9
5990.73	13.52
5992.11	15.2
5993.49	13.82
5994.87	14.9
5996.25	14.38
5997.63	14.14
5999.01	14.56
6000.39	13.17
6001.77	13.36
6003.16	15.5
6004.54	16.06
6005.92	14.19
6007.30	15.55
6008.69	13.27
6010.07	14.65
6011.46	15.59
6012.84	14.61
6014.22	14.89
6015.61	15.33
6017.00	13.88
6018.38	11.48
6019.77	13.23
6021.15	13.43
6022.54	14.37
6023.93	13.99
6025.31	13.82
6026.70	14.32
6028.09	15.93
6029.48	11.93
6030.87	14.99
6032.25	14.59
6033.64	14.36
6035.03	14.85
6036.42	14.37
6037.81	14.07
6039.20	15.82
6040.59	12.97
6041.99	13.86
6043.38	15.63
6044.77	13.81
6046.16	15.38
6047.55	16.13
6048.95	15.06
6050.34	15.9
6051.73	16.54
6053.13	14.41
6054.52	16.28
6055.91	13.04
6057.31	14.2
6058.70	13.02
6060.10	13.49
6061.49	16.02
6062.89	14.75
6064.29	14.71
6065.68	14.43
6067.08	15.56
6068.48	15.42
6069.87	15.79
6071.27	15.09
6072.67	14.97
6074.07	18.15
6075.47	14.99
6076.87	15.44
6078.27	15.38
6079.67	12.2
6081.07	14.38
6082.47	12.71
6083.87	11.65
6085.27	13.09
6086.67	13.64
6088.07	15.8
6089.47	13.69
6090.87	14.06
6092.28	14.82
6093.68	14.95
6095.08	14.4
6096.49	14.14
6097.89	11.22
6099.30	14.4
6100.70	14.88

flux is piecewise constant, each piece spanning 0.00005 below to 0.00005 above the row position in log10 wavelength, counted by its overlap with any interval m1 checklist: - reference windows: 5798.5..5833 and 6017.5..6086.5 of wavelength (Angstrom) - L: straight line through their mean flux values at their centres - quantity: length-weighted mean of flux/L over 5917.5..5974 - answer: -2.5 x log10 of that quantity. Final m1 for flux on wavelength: 0.021 mag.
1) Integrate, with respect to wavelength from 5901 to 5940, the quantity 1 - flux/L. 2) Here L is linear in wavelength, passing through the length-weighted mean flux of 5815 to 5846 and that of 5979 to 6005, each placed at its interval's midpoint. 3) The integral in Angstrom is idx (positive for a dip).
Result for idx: 1.2 Angstrom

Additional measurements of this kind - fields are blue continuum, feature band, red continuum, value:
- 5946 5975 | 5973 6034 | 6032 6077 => 1.25 Angstrom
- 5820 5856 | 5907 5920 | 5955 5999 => 0.09 Angstrom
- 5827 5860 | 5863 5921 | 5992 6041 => 5.35 Angstrom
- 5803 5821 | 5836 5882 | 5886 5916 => -3.28 Angstrom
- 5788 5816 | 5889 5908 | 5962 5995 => 3.13 Angstrom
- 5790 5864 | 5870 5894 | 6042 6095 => 2.58 Angstrom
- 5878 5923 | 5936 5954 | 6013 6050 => -1.11 Angstrom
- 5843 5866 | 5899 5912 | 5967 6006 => 1.00 Angstrom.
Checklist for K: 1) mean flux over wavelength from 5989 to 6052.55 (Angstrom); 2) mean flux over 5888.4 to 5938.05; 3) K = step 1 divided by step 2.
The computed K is 1.07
